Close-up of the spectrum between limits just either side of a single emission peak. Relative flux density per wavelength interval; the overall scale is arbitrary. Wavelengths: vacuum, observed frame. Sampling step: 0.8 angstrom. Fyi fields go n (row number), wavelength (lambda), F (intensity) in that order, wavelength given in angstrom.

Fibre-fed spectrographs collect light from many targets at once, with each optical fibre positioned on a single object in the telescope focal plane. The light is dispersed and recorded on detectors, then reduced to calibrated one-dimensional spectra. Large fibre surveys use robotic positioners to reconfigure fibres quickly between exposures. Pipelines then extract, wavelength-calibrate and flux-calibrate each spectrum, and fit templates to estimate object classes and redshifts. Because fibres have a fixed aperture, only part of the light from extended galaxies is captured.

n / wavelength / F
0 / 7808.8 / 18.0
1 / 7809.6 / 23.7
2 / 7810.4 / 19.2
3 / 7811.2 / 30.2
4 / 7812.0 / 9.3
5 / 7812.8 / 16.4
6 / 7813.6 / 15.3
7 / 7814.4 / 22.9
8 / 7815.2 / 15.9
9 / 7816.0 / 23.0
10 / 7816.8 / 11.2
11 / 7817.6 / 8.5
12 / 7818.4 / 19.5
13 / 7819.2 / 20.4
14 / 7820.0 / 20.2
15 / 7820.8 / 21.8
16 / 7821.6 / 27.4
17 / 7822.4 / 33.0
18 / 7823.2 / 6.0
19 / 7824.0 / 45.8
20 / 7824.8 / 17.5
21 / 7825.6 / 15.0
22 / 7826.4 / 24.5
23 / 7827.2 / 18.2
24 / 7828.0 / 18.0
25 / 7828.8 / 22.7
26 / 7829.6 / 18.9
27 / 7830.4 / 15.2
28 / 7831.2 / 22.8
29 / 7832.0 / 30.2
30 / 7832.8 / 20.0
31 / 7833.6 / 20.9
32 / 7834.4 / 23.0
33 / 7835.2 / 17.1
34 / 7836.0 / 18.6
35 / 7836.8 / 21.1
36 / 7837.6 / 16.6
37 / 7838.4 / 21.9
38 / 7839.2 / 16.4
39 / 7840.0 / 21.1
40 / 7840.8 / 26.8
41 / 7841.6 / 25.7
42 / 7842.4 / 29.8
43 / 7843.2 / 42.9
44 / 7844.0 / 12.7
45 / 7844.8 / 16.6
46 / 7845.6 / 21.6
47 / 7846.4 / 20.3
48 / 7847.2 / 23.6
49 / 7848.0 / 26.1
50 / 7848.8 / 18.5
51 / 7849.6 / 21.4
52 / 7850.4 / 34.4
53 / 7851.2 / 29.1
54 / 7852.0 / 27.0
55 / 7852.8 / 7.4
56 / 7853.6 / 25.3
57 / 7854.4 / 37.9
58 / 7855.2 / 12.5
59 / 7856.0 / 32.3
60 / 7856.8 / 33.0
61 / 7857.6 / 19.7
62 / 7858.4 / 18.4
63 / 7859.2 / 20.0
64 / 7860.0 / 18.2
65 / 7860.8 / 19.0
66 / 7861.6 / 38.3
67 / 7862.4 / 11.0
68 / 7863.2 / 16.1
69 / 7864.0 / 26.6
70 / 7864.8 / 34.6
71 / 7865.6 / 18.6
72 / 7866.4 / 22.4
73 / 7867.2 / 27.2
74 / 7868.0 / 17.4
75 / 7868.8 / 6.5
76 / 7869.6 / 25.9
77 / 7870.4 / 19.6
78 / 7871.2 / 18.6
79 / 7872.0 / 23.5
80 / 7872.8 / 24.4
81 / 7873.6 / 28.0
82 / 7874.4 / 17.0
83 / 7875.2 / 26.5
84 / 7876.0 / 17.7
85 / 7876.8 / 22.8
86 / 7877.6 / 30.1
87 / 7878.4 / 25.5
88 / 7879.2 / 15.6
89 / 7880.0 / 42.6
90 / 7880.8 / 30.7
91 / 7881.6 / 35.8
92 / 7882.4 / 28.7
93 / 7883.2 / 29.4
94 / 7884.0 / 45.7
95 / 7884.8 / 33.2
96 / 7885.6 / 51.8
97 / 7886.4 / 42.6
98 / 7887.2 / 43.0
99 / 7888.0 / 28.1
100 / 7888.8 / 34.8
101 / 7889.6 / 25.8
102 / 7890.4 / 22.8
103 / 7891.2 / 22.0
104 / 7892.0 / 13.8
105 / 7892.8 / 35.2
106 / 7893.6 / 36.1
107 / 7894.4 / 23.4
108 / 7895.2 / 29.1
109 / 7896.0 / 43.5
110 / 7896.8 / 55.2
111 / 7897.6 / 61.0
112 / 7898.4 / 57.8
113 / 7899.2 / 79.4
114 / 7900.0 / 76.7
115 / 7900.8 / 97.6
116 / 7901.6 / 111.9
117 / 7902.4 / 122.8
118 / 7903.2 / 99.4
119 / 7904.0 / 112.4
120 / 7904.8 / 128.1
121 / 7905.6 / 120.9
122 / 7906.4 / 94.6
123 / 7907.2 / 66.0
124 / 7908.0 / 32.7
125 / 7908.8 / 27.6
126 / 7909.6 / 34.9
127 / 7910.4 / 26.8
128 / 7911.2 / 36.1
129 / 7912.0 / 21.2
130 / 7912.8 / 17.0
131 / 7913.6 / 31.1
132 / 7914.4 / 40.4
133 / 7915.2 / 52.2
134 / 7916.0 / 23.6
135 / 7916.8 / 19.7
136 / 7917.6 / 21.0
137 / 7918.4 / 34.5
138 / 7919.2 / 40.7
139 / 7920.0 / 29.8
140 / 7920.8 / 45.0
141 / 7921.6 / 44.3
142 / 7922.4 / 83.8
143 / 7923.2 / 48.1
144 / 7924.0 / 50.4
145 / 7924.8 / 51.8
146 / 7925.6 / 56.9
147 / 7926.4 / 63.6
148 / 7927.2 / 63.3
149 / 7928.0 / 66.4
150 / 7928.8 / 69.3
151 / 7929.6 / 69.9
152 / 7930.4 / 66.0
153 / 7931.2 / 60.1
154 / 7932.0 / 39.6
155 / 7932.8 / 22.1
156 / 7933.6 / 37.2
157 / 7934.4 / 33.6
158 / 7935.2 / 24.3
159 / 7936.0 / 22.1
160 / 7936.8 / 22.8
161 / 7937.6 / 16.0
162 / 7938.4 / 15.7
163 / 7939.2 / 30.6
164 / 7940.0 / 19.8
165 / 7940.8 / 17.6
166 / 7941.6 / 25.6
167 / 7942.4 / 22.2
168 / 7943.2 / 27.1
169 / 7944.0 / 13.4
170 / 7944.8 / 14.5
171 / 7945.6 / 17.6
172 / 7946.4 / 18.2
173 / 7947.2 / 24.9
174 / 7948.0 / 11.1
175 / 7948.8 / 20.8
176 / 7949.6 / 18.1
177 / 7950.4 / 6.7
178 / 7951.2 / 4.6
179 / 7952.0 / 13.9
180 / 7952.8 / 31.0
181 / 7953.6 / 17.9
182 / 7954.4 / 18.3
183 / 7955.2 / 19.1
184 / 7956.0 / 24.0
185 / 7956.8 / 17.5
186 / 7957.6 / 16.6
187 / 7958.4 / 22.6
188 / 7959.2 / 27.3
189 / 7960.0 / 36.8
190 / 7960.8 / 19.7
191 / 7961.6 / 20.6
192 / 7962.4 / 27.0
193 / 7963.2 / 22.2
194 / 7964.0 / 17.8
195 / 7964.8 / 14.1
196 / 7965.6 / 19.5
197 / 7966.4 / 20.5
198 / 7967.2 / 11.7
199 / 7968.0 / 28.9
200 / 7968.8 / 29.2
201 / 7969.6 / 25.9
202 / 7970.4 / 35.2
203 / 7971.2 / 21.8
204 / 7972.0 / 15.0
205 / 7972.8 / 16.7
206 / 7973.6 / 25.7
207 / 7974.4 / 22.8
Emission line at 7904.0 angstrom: H-alpha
